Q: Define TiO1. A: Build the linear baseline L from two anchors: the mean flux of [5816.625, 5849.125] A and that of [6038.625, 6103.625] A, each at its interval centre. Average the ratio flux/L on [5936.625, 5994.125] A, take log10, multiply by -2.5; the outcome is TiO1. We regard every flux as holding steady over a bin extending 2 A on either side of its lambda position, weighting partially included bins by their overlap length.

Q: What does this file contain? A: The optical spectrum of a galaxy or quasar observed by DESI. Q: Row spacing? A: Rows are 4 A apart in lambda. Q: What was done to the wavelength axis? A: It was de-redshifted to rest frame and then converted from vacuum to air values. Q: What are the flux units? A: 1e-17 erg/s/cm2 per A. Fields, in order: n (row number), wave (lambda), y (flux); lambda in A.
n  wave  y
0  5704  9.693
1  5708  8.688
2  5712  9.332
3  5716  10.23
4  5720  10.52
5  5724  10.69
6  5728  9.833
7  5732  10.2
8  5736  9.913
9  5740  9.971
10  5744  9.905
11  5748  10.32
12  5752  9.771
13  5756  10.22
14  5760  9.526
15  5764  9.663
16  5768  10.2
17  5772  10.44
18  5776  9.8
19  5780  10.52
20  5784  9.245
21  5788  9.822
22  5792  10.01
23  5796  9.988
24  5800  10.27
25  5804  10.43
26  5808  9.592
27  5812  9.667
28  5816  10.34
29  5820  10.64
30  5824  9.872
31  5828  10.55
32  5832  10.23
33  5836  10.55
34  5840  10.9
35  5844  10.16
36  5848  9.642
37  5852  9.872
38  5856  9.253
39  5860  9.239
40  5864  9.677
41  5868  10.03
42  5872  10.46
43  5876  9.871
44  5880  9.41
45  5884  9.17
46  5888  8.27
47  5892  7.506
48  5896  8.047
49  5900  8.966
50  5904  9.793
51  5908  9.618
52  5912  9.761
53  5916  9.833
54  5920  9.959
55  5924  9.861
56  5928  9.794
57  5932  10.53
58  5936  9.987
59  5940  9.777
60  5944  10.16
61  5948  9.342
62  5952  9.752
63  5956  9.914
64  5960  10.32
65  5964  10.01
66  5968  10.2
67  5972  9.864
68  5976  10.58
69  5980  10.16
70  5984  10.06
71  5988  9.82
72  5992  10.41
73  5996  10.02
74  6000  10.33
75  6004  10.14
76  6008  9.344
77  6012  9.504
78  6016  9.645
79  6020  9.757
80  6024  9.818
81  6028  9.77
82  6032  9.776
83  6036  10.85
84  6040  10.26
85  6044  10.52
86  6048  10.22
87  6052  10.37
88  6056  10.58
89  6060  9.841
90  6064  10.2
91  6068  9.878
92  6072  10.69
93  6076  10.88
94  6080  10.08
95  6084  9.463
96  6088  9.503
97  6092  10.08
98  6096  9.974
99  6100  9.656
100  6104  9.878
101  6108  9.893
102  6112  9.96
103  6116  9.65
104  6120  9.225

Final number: 0.02 mag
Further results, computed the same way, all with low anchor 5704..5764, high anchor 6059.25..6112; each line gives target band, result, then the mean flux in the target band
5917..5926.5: 0.01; 9.9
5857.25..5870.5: 0.03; 9.66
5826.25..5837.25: -0.05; 10.4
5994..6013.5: 0.01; 9.88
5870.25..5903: 0.11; 8.98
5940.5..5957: 0.02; 9.78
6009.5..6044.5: 0.00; 9.96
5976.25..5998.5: -0.02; 10.1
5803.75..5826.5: -0.01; 10.1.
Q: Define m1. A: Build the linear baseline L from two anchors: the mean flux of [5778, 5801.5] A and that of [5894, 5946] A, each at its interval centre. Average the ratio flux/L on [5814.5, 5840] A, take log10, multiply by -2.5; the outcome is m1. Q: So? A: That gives -0.055 mag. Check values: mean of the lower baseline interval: 9.97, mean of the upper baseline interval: 9.7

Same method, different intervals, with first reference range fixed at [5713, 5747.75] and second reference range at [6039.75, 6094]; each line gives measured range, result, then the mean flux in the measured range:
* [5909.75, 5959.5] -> 0.03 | 9.9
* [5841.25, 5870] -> 0.05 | 9.73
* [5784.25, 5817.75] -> 0.02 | 9.97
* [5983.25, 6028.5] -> 0.03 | 9.88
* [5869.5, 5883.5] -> 0.03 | 9.84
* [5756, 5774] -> 0.02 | 9.99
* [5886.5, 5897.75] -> 0.27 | 7.92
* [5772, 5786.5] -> 0.02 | 9.93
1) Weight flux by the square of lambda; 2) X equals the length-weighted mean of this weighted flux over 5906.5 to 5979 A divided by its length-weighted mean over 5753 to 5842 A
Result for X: 1.0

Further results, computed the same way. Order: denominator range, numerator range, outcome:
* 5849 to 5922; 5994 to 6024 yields 1.09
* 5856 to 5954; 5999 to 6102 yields 1.11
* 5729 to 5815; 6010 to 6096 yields 1.11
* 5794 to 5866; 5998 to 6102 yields 1.08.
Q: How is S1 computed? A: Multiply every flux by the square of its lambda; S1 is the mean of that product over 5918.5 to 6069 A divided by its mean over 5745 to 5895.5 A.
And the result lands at 1.08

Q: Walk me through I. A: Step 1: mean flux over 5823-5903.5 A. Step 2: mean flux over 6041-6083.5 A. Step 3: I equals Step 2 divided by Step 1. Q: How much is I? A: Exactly 1.1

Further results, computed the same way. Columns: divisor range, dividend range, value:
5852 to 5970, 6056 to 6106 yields 1.04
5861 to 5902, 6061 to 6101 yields 1.10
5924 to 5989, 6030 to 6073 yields 1.03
